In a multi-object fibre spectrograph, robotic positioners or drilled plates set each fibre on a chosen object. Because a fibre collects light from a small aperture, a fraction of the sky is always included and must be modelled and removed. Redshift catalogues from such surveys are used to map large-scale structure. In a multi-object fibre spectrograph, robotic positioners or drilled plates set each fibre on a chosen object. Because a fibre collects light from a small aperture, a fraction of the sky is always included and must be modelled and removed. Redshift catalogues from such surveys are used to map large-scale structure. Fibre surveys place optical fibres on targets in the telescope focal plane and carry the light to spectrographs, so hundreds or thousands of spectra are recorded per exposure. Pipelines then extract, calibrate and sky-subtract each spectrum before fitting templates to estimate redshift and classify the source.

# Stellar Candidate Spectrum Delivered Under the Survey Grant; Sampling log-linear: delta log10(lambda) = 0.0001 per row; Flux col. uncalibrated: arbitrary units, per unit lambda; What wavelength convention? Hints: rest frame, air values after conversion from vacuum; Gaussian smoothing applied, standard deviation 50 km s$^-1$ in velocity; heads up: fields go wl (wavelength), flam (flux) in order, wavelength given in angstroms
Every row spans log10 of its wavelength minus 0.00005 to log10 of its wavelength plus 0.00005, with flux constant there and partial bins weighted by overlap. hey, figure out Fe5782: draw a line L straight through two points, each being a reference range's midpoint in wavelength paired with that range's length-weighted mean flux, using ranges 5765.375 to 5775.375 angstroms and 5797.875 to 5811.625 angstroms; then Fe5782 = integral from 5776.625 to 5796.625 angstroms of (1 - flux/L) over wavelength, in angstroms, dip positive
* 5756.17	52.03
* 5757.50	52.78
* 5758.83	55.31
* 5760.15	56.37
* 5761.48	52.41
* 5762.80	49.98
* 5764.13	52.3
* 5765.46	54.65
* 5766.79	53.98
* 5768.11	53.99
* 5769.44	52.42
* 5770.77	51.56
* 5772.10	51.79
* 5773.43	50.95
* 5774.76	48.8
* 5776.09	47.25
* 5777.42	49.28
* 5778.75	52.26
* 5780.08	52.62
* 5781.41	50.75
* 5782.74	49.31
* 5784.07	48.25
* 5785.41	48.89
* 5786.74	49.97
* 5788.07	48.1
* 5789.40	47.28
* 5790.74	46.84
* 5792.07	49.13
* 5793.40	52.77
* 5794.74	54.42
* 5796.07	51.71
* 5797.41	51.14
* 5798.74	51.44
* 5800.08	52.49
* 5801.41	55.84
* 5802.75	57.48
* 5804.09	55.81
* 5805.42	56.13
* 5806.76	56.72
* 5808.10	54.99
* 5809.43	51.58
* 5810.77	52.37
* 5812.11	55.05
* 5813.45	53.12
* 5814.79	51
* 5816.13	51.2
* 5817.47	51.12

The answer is 1.19 angstroms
